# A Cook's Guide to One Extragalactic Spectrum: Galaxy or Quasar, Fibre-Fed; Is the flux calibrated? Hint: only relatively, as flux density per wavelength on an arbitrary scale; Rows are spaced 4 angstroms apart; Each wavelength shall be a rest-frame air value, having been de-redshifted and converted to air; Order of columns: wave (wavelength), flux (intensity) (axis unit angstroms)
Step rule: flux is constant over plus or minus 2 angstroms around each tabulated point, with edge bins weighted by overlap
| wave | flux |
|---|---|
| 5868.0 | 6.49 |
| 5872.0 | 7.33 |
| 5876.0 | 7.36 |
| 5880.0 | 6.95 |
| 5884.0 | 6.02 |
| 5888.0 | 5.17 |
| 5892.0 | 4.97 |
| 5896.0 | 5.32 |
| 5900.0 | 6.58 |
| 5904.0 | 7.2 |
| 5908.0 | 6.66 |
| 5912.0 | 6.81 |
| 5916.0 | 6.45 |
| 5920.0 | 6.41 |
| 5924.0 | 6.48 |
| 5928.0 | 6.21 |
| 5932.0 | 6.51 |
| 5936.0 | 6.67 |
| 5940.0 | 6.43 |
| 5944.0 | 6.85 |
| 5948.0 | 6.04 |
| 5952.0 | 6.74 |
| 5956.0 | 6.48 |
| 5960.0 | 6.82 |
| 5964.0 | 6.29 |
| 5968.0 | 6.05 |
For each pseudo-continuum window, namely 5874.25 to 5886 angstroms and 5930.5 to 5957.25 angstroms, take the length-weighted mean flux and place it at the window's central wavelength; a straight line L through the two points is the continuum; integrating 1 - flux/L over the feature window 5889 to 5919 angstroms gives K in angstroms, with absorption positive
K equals 1.90 angstroms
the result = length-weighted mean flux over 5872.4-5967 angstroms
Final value 6.42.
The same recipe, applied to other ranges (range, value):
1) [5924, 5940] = 6.46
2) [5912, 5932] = 6.44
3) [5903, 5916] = 6.8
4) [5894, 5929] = 6.46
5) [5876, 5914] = 6.25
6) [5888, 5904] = 5.76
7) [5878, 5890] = 6.05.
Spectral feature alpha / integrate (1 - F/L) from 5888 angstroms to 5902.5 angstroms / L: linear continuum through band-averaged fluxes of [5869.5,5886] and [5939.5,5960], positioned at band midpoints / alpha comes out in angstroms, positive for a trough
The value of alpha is 2.5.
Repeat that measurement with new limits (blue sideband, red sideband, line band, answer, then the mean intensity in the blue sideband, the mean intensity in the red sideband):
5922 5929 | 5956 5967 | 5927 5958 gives -0.36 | 6.36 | 6.5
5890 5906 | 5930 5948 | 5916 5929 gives -0.12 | 6.02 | 6.55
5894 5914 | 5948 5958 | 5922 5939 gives 0.10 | 6.51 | 6.5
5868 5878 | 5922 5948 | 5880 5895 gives 3.05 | 7.17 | 6.49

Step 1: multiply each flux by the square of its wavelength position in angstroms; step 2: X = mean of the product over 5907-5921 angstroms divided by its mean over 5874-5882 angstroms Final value 0.93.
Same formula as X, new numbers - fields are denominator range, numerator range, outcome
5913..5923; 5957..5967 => 1.02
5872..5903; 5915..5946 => 1.07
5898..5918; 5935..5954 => 0.98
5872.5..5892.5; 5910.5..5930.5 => 1.04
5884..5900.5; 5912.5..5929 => 1.19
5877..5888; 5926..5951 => 1.04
